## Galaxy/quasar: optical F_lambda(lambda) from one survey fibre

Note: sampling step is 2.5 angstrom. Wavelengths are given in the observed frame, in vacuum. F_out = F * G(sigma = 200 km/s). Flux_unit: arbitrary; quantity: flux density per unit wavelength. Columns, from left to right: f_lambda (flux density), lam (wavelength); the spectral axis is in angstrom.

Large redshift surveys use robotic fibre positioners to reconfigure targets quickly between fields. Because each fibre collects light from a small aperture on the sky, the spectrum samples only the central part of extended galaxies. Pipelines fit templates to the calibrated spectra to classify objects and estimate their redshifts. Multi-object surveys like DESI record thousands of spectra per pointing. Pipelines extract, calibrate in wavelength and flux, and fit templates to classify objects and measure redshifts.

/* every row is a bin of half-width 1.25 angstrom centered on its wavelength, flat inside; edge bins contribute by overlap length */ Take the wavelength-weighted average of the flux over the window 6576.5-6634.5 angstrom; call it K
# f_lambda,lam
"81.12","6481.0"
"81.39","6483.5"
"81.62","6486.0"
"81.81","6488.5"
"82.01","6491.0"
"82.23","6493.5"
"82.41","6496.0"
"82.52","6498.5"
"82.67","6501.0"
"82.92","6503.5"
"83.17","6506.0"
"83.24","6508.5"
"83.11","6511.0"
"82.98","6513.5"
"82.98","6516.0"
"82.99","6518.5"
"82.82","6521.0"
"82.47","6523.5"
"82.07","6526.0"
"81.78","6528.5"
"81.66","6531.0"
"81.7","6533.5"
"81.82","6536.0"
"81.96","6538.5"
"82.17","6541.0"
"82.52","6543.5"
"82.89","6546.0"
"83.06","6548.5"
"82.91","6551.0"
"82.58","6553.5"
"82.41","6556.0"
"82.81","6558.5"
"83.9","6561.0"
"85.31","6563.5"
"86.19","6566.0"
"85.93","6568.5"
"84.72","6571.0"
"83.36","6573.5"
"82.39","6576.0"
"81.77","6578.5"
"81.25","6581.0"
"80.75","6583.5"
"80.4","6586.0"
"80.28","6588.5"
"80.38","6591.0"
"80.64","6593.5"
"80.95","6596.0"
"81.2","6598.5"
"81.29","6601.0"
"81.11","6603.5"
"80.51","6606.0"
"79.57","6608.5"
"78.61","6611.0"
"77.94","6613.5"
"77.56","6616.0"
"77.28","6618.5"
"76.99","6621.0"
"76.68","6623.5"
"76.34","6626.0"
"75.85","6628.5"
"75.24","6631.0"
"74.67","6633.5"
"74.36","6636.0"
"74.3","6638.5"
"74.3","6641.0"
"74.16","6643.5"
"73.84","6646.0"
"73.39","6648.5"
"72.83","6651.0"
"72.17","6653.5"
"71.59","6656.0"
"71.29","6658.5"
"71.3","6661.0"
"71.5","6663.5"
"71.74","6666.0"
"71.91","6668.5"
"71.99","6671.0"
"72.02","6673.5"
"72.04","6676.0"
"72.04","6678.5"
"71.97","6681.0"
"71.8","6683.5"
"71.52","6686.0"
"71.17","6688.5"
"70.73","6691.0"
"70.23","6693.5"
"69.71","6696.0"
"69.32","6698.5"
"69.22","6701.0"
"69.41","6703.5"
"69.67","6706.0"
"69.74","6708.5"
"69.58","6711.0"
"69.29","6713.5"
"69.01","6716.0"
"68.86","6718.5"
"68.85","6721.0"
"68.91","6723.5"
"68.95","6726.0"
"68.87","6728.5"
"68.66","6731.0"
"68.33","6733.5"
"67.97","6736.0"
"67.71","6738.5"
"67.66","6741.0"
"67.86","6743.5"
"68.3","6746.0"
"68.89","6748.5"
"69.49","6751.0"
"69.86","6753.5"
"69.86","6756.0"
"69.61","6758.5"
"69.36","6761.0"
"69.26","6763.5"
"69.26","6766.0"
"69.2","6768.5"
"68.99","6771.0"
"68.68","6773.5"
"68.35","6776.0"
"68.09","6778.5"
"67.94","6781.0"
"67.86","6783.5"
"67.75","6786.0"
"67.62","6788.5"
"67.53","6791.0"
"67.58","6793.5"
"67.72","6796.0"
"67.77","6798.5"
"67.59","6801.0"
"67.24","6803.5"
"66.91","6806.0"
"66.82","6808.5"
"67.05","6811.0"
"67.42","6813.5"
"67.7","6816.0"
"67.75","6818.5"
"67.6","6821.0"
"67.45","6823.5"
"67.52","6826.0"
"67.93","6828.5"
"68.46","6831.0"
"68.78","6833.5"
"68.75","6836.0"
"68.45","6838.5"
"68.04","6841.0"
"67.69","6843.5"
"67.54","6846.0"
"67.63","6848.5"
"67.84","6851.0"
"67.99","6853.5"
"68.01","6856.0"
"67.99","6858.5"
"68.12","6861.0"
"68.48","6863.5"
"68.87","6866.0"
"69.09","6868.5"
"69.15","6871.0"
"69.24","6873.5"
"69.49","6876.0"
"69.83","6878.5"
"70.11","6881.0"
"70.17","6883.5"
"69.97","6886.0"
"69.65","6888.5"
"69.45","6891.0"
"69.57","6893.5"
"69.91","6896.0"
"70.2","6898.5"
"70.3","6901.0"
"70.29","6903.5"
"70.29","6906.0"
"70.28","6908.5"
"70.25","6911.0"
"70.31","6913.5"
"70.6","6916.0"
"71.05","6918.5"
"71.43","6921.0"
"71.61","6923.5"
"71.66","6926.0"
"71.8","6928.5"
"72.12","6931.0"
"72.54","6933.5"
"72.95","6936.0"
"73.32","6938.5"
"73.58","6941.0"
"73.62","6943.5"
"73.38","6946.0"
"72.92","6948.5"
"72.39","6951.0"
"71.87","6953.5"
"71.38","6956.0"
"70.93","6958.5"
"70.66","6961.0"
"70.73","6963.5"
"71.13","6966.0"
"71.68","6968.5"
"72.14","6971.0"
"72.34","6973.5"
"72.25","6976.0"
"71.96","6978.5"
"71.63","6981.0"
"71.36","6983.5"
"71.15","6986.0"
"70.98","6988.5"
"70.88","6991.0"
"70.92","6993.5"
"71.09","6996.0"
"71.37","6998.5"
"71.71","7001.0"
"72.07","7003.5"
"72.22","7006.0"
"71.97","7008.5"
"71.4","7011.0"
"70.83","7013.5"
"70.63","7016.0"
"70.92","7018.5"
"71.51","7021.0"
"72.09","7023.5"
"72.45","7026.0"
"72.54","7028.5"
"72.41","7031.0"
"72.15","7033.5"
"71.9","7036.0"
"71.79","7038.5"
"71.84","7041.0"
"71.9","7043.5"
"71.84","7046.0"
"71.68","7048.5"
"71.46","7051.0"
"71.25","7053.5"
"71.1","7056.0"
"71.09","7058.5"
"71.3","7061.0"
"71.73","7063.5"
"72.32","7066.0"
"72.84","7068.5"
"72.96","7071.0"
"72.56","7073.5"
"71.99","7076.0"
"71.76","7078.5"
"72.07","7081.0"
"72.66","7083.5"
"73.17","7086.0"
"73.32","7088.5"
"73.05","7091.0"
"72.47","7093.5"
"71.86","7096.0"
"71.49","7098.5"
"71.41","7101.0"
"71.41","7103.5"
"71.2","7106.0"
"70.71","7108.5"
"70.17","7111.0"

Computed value 79.1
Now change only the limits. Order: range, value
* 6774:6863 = 67.8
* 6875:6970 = 71.1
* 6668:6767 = 69.7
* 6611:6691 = 73.6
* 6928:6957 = 72.7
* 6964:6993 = 71.6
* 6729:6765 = 68.8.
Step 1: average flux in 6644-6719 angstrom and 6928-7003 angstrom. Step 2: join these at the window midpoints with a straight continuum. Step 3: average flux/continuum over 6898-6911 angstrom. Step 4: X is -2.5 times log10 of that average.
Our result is 0.02 mag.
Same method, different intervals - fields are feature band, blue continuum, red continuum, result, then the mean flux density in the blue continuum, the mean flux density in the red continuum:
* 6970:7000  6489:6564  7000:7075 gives 0.02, 82.6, 71.8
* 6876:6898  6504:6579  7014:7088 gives 0.08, 83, 71.9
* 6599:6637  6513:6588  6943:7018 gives 0.05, 82.7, 71.6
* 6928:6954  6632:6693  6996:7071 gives -0.01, 72.4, 71.7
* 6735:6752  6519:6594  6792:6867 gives 0.06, 82.5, 67.8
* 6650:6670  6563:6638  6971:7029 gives 0.10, 79.9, 71.6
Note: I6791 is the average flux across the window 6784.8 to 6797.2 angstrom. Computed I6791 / 67.6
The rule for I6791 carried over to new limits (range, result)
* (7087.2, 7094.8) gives 72.9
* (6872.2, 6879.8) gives 69.5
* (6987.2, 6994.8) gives 70.9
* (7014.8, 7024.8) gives 71.3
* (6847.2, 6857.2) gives 67.9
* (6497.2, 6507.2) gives 82.8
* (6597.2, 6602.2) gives 81.2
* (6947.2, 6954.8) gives 72.4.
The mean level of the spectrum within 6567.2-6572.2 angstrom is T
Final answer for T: 85.3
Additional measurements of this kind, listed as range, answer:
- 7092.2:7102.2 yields 71.8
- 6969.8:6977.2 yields 72.2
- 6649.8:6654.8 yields 72.5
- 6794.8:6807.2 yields 67.4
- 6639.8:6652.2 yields 73.7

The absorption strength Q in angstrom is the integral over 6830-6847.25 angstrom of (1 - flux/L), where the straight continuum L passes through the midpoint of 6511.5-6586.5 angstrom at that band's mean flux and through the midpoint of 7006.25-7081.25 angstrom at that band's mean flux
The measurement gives 1.8 angstrom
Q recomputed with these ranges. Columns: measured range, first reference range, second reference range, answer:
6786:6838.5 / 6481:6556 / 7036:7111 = 6.3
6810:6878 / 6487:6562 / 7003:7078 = 6.9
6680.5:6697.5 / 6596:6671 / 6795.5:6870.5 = 0.6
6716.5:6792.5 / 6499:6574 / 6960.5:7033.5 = 8.8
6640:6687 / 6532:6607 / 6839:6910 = 3.6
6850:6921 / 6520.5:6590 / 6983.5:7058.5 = 5.0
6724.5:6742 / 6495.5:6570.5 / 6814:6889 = 1.3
